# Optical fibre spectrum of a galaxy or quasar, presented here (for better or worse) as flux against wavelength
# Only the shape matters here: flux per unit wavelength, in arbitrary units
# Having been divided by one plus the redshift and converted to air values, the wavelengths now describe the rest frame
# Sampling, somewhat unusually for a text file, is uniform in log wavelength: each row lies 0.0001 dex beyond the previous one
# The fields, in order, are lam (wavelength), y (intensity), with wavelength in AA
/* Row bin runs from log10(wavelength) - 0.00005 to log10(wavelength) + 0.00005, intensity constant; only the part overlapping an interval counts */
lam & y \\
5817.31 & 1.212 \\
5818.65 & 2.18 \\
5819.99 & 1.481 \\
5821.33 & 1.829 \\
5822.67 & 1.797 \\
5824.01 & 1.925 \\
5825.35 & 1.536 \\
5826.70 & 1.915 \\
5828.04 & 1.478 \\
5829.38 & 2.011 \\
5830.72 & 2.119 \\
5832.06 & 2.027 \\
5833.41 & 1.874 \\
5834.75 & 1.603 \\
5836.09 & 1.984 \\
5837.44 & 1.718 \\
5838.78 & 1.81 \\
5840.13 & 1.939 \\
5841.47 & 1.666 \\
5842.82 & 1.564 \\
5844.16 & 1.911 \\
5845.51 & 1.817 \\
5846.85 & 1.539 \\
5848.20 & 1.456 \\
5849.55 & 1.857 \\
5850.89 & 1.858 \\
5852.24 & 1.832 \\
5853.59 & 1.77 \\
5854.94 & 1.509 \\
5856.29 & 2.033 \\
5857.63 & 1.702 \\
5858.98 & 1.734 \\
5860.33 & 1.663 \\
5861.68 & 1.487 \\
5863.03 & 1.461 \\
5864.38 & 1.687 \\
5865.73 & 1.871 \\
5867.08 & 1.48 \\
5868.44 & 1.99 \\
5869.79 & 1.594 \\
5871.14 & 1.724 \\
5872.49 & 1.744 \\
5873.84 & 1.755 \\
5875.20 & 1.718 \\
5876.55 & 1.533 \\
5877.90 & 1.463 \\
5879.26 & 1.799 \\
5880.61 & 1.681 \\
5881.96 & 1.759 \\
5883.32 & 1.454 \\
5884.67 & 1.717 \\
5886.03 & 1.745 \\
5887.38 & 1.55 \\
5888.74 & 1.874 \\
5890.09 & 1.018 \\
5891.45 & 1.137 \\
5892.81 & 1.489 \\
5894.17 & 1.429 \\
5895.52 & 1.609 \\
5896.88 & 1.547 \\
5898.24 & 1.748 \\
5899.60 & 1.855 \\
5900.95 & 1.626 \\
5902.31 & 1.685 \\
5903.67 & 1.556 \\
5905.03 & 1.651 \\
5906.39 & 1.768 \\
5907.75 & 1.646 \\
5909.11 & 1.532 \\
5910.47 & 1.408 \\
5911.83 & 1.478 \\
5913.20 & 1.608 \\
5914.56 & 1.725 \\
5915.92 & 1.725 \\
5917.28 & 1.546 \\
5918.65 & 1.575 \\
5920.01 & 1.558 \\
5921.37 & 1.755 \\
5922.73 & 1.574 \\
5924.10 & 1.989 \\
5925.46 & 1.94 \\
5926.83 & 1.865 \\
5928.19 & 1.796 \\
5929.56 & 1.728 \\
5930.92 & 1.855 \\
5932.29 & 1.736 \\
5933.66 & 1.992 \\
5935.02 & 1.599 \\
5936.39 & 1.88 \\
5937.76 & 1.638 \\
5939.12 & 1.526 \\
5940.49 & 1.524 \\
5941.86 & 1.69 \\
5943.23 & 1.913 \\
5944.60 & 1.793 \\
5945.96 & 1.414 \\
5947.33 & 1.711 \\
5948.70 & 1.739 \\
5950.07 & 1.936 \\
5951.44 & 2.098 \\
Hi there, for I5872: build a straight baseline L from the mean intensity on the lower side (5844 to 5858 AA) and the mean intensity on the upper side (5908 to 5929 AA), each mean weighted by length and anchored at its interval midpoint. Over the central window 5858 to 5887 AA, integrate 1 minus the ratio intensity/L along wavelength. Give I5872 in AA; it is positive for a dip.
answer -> 0.9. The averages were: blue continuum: 1.75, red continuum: 1.67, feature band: 1.67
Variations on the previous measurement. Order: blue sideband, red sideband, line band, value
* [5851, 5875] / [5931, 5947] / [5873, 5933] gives 2.4 AA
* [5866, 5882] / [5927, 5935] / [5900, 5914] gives 1.2 AA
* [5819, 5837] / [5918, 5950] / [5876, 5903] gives 2.8 AA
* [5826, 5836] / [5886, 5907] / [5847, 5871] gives 0.6 AA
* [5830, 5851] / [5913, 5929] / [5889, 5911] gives 2.4 AA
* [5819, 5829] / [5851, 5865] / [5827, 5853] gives -1.2 AA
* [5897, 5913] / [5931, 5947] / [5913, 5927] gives -0.4 AA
